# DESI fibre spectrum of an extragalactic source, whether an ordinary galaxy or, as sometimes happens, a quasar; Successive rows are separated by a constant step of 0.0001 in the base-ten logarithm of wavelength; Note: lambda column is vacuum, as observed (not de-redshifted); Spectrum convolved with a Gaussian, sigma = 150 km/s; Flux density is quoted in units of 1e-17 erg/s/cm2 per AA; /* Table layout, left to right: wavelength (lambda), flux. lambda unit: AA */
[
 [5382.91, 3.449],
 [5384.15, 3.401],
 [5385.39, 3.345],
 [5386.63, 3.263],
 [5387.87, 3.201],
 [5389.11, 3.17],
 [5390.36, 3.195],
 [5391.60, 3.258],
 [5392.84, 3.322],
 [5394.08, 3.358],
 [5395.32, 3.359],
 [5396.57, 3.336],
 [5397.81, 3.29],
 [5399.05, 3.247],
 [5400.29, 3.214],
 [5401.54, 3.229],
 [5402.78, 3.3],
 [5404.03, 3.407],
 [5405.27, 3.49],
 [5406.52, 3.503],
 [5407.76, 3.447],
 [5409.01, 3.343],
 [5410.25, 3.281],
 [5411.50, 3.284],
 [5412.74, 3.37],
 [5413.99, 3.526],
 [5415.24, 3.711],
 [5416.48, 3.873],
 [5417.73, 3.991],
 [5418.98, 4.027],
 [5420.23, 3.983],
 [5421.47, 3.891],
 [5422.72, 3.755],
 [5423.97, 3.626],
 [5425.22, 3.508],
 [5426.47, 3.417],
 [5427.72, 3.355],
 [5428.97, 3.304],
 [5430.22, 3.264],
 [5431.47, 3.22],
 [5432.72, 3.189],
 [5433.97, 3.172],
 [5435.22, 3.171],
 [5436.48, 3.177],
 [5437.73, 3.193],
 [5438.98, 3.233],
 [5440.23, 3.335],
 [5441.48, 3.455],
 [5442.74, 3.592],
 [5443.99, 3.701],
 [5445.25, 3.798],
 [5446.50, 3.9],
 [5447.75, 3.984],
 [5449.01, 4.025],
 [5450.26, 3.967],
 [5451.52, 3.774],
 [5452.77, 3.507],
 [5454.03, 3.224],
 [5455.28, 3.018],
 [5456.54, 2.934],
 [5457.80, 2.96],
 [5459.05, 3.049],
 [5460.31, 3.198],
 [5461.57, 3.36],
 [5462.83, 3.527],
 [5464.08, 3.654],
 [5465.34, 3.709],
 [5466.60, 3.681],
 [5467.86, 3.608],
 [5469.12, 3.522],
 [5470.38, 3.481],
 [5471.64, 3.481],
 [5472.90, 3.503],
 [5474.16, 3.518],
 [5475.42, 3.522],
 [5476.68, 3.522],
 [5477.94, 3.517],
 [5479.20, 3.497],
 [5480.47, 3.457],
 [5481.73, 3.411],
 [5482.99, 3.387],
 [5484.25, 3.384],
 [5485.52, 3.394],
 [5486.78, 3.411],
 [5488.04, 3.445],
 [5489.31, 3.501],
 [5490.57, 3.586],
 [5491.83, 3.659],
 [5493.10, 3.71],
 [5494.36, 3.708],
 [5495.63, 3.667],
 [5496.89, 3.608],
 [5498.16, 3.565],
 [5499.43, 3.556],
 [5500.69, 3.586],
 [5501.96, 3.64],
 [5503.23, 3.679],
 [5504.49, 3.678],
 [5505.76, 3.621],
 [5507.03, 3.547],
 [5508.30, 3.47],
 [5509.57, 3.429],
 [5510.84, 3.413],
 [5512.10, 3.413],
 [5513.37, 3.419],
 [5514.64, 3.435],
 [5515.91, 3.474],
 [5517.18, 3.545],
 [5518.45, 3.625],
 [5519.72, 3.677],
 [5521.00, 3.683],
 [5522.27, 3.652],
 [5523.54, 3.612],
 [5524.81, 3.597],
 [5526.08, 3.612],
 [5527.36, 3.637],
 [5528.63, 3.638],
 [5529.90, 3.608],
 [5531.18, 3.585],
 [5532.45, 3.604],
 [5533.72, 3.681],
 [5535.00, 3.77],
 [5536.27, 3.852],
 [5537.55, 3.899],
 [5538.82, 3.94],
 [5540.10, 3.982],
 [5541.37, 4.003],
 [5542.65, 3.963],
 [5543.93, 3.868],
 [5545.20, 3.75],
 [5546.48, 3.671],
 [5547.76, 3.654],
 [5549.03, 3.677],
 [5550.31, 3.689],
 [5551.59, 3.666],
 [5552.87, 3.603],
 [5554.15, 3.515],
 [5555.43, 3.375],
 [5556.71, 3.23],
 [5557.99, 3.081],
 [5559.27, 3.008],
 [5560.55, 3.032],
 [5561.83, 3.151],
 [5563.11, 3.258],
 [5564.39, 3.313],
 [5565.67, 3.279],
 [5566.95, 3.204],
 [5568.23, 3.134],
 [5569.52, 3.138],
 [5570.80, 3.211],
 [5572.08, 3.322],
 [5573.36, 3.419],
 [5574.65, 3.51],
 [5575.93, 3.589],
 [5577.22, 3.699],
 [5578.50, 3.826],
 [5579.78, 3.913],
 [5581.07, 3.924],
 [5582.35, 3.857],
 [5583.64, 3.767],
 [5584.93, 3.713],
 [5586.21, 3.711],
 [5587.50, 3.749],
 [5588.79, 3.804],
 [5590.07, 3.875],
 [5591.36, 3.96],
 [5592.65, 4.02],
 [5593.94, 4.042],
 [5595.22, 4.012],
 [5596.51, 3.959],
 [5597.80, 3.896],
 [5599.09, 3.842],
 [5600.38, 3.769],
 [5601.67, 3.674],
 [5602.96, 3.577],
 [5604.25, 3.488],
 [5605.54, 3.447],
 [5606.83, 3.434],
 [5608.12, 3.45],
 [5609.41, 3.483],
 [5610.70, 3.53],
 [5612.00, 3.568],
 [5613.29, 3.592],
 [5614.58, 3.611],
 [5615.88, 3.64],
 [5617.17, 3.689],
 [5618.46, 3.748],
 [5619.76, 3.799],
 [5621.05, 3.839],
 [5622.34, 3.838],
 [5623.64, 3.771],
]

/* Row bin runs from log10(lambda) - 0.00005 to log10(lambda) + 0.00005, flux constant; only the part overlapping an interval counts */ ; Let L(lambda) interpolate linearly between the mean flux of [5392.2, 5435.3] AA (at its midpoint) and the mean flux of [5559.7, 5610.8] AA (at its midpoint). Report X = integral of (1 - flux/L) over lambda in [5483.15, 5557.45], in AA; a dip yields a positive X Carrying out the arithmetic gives -1.5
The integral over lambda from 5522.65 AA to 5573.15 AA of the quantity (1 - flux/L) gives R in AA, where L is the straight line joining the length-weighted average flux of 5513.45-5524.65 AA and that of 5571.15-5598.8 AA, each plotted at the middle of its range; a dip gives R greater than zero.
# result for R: 1.8 AA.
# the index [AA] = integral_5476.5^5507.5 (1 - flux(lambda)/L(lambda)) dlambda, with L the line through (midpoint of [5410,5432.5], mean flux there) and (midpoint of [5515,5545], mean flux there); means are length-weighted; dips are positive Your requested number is 1.0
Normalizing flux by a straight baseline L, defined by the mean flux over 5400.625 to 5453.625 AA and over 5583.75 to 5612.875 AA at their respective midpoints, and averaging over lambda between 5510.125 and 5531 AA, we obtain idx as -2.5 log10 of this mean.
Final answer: 0.02 mag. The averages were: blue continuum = 3.53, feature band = 3.56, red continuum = 3.73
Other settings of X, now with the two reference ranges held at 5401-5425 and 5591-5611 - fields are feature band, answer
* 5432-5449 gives 0.6 AA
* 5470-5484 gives 0.6 AA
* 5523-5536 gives 0.1 AA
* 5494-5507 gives 0.1 AA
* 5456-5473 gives 1.0 AA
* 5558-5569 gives 1.6 AA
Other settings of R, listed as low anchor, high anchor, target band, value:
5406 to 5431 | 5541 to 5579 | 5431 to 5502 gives 1.0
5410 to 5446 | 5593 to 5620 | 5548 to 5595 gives 1.3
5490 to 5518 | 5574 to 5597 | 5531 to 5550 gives -0.6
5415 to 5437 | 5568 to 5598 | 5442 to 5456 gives -0.5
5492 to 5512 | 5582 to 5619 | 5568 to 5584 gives 0.5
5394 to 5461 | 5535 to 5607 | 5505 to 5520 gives 0.2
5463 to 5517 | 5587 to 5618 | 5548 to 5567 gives 1.5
